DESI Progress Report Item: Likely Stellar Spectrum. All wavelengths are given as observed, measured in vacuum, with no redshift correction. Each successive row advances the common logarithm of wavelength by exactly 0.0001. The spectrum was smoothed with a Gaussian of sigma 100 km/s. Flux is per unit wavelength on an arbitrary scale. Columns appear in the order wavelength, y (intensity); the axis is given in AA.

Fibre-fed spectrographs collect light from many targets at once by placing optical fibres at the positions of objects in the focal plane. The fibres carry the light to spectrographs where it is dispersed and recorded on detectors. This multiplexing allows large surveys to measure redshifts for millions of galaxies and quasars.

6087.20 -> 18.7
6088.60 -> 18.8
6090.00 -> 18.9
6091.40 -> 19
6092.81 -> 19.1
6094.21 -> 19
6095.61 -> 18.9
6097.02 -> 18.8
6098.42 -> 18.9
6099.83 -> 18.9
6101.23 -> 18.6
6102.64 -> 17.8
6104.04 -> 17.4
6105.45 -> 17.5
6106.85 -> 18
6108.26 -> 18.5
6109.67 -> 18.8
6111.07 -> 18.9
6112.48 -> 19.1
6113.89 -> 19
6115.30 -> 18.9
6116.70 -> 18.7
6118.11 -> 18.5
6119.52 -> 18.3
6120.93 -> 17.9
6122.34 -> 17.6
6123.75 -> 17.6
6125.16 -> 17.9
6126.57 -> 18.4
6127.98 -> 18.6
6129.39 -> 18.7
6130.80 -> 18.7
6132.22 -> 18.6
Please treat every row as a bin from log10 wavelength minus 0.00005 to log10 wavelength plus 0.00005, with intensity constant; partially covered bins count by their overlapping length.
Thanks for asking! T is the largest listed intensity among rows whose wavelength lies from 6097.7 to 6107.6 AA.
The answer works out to 18.9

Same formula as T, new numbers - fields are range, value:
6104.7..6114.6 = 19.1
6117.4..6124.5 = 18.5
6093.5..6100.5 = 19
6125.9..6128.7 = 18.6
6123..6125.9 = 17.9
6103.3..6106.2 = 17.5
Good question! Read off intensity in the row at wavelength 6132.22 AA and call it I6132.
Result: 18.6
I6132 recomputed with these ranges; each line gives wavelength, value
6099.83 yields 18.9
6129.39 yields 18.7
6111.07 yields 18.9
